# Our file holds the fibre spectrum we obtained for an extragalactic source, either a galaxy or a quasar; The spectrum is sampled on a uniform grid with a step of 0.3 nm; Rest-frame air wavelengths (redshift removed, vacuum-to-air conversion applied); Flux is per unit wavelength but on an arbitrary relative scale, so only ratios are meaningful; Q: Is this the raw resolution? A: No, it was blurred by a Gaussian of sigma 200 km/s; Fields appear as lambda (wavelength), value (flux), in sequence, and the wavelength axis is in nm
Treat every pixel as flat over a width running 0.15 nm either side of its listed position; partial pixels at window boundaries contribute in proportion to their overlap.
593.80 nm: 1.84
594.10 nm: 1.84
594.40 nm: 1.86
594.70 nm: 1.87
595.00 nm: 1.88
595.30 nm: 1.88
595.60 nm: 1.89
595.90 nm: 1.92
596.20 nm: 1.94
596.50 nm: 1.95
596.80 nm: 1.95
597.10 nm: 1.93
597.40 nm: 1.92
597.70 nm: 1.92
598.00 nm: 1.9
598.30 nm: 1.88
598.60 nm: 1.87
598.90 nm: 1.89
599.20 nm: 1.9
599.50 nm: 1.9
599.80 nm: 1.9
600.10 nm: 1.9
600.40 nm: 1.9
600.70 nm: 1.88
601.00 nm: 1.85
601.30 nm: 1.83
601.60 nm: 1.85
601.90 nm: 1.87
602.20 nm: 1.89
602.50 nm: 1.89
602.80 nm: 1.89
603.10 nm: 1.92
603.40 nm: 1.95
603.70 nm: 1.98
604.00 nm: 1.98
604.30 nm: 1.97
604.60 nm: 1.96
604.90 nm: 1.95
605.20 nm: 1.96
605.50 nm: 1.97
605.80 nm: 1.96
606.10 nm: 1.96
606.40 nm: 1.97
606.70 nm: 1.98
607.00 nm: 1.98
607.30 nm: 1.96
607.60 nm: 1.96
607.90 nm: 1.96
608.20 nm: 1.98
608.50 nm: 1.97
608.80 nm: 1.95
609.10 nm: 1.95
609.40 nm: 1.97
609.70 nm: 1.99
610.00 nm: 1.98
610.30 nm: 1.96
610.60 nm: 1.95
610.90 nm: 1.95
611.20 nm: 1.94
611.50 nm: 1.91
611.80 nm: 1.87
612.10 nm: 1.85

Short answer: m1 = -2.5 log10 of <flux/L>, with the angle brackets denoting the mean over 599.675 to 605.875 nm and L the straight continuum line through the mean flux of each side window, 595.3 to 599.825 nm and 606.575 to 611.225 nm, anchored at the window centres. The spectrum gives 0.01 mag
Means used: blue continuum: 1.91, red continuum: 1.96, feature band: 1.92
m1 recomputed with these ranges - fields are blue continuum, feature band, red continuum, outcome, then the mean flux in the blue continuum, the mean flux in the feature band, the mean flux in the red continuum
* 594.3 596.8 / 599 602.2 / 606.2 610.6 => 0.03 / 1.9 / 1.88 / 1.97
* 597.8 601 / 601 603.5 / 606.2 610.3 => 0.02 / 1.89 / 1.88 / 1.97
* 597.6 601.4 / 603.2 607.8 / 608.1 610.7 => -0.02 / 1.89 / 1.97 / 1.97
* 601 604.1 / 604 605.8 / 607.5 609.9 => -0.02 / 1.9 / 1.96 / 1.97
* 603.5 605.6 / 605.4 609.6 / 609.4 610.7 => 0.00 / 1.97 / 1.97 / 1.97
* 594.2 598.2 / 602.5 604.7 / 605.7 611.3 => 0.00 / 1.91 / 1.95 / 1.96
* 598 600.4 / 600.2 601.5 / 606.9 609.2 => 0.02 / 1.89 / 1.87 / 1.96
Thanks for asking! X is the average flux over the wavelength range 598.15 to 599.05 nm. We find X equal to 1.88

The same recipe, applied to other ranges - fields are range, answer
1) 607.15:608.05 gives 1.96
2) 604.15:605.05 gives 1.96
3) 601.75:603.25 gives 1.89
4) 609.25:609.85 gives 1.98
